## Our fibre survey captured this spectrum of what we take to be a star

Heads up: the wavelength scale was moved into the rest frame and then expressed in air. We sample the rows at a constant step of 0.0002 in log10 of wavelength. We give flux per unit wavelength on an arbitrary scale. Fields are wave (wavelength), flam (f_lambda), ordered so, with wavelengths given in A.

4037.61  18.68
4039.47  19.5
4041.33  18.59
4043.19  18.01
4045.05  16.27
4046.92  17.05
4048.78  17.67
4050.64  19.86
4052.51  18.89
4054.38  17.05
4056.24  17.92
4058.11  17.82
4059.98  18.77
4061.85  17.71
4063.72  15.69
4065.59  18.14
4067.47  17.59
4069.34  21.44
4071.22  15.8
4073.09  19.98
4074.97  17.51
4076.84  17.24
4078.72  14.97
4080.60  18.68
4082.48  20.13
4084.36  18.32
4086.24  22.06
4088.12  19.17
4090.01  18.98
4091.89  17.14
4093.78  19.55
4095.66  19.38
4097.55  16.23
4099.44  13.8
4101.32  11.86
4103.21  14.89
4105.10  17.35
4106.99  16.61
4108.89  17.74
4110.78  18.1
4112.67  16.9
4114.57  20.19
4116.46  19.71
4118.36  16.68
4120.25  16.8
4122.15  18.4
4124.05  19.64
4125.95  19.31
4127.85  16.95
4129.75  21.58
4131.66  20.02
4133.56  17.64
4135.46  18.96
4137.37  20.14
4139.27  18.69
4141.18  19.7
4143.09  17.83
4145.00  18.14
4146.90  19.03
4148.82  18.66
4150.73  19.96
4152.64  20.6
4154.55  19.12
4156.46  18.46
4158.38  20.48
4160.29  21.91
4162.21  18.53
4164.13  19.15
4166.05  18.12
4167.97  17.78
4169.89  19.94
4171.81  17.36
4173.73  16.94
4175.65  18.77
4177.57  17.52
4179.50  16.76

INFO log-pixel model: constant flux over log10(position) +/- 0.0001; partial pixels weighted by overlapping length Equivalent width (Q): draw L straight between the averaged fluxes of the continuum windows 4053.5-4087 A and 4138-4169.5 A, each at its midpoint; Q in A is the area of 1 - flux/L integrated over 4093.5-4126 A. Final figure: 2.3 A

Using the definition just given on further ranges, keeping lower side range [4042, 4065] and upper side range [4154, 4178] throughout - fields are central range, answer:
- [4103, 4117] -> 0.4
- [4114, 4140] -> -0.6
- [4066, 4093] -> -0.8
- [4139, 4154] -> -0.4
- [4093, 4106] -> 1.5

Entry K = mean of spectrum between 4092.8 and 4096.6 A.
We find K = 19.4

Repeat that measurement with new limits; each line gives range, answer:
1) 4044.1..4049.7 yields 17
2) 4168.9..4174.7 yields 18.1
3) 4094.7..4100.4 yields 16.5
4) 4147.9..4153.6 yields 19.8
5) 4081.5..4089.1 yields 19.9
